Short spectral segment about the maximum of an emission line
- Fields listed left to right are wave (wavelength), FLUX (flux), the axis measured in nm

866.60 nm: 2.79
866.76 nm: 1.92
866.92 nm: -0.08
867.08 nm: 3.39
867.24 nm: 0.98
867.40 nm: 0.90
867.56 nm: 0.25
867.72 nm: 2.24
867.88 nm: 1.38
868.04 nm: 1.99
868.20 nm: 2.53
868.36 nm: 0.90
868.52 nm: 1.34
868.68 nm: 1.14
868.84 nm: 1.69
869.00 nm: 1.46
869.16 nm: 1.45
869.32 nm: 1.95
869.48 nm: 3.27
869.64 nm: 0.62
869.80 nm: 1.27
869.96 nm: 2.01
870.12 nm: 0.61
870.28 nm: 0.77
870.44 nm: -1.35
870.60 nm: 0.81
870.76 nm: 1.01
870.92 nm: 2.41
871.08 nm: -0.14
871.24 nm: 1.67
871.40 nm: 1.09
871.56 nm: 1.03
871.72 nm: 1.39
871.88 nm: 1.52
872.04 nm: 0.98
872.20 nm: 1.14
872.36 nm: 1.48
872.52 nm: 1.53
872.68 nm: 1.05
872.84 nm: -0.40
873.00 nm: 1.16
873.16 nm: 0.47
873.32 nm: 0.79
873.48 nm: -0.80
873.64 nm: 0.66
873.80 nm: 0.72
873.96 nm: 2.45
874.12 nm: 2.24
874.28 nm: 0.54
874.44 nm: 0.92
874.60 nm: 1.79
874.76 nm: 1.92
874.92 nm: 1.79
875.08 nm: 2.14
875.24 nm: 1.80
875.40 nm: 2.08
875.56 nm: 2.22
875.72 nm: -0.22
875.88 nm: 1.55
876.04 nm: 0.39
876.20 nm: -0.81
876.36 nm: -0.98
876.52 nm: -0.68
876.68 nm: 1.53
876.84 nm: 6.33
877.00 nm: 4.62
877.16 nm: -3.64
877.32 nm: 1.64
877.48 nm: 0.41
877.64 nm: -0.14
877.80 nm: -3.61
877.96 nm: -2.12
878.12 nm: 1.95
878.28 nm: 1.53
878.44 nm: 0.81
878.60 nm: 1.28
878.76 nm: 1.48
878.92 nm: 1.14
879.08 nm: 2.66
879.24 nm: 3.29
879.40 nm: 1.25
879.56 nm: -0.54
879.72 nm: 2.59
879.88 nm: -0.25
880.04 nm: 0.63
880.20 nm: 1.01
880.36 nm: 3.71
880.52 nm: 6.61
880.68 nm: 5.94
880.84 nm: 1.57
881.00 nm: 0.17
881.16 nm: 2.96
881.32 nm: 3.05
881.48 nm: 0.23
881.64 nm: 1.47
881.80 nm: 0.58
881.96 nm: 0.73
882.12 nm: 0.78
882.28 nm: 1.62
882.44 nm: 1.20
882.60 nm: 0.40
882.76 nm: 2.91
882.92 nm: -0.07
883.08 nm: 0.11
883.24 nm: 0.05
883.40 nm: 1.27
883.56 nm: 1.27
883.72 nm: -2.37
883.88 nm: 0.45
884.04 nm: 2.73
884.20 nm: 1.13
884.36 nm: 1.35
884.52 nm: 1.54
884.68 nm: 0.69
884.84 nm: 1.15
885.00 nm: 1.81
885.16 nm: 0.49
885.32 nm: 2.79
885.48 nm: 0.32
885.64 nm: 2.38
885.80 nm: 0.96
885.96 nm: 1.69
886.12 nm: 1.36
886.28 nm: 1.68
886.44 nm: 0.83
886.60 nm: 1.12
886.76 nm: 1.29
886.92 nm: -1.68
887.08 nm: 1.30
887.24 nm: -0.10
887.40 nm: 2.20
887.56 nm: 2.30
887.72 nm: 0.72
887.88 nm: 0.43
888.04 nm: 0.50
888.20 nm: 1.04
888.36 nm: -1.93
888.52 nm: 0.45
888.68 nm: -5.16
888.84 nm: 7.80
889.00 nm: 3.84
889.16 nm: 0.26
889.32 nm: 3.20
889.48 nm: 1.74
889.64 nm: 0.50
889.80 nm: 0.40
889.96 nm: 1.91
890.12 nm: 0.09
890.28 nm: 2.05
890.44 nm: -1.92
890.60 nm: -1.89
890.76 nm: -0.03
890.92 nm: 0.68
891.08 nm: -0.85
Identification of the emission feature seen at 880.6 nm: Hgamma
